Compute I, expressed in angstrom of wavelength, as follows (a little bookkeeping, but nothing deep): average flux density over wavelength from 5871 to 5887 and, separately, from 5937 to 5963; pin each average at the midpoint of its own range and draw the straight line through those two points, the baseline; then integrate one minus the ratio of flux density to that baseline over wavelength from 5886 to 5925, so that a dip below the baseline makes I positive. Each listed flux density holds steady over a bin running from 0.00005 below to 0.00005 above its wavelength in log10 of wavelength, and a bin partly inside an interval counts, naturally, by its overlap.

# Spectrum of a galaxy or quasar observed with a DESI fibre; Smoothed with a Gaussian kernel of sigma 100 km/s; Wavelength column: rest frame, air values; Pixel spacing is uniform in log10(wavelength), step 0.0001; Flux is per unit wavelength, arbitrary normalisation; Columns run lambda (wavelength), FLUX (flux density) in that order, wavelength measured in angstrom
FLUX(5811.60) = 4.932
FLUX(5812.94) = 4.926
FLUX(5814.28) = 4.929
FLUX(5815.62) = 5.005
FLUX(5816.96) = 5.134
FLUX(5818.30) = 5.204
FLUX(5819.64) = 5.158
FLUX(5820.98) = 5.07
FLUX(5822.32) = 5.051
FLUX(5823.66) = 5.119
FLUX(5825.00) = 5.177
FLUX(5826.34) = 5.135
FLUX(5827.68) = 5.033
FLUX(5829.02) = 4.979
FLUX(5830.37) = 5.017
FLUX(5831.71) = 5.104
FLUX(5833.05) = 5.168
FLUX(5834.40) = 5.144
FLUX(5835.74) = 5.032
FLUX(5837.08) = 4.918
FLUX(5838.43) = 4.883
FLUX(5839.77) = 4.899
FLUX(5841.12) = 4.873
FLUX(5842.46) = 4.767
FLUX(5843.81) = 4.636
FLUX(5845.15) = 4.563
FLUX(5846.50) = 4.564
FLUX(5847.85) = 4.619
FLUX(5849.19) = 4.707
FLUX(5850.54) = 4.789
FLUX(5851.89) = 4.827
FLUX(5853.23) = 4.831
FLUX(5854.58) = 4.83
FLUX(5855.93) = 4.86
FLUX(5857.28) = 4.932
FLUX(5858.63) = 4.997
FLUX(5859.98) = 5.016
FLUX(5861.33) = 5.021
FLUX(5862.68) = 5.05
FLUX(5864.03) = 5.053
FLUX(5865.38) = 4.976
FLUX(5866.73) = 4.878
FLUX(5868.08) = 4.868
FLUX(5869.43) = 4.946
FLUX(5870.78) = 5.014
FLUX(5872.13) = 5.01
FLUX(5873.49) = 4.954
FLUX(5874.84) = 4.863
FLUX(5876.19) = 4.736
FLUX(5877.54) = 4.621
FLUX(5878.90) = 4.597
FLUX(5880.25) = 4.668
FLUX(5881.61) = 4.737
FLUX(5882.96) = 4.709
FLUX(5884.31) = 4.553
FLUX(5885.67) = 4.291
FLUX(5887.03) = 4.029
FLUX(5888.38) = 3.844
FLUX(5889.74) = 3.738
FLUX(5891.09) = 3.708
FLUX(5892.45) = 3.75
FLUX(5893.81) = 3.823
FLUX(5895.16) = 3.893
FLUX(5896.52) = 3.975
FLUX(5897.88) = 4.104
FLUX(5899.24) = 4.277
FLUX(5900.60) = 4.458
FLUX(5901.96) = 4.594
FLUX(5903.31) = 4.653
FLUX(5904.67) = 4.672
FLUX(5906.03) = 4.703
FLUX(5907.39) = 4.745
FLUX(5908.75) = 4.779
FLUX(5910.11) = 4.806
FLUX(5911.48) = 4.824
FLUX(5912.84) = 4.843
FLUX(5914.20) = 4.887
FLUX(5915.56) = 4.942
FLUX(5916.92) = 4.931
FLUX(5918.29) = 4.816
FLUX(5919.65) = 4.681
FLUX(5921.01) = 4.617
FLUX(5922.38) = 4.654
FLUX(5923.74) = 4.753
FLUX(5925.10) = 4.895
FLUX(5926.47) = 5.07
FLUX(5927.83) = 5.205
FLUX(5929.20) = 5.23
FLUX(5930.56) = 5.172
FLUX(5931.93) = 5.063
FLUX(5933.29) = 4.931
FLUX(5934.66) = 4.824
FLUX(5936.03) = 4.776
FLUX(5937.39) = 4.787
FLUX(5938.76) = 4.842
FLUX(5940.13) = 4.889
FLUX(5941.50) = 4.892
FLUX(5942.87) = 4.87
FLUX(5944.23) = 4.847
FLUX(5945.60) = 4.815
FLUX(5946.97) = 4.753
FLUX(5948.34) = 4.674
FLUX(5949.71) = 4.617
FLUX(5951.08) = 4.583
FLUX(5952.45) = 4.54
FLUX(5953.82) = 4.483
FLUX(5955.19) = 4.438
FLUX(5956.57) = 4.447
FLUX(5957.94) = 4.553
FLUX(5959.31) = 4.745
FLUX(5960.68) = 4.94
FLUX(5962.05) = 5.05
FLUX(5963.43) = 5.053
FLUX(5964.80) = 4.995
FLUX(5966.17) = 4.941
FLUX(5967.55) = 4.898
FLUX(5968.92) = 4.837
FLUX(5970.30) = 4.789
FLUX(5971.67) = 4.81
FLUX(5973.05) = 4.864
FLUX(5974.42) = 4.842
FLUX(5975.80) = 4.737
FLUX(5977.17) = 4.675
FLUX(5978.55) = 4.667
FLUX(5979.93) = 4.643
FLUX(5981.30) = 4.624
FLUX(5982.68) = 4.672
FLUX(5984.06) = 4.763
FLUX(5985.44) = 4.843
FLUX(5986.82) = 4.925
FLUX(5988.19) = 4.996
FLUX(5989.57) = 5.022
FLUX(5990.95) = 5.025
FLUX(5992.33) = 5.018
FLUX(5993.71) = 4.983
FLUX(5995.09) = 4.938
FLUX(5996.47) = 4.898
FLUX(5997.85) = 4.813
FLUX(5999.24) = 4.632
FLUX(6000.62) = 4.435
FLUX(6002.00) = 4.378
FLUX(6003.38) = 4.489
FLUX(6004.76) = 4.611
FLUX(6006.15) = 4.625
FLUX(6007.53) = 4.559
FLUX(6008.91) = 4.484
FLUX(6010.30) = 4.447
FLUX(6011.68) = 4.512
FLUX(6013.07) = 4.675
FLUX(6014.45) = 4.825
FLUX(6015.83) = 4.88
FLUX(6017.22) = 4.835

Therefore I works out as 2.1 angstrom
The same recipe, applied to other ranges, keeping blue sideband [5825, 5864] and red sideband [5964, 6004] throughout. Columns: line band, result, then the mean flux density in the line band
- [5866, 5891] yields 1.5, 4.59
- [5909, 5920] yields 0.0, 4.84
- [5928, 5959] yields 0.3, 4.78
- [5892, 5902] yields 1.6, 4.08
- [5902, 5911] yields 0.3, 4.72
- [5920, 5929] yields -0.1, 4.88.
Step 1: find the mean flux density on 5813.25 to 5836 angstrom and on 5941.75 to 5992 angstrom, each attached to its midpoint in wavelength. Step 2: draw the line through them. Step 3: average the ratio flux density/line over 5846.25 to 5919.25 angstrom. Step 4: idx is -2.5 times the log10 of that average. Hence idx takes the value 0.074 mag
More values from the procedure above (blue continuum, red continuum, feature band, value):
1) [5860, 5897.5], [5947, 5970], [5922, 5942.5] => -0.06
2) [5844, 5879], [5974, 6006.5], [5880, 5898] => 0.17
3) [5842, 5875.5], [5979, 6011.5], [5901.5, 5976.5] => -0.01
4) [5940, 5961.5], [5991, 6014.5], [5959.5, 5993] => -0.04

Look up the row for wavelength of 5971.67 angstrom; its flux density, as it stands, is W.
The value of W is 4.81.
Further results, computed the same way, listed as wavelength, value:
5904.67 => 4.672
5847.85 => 4.619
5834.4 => 5.144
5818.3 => 5.204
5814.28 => 4.929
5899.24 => 4.277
